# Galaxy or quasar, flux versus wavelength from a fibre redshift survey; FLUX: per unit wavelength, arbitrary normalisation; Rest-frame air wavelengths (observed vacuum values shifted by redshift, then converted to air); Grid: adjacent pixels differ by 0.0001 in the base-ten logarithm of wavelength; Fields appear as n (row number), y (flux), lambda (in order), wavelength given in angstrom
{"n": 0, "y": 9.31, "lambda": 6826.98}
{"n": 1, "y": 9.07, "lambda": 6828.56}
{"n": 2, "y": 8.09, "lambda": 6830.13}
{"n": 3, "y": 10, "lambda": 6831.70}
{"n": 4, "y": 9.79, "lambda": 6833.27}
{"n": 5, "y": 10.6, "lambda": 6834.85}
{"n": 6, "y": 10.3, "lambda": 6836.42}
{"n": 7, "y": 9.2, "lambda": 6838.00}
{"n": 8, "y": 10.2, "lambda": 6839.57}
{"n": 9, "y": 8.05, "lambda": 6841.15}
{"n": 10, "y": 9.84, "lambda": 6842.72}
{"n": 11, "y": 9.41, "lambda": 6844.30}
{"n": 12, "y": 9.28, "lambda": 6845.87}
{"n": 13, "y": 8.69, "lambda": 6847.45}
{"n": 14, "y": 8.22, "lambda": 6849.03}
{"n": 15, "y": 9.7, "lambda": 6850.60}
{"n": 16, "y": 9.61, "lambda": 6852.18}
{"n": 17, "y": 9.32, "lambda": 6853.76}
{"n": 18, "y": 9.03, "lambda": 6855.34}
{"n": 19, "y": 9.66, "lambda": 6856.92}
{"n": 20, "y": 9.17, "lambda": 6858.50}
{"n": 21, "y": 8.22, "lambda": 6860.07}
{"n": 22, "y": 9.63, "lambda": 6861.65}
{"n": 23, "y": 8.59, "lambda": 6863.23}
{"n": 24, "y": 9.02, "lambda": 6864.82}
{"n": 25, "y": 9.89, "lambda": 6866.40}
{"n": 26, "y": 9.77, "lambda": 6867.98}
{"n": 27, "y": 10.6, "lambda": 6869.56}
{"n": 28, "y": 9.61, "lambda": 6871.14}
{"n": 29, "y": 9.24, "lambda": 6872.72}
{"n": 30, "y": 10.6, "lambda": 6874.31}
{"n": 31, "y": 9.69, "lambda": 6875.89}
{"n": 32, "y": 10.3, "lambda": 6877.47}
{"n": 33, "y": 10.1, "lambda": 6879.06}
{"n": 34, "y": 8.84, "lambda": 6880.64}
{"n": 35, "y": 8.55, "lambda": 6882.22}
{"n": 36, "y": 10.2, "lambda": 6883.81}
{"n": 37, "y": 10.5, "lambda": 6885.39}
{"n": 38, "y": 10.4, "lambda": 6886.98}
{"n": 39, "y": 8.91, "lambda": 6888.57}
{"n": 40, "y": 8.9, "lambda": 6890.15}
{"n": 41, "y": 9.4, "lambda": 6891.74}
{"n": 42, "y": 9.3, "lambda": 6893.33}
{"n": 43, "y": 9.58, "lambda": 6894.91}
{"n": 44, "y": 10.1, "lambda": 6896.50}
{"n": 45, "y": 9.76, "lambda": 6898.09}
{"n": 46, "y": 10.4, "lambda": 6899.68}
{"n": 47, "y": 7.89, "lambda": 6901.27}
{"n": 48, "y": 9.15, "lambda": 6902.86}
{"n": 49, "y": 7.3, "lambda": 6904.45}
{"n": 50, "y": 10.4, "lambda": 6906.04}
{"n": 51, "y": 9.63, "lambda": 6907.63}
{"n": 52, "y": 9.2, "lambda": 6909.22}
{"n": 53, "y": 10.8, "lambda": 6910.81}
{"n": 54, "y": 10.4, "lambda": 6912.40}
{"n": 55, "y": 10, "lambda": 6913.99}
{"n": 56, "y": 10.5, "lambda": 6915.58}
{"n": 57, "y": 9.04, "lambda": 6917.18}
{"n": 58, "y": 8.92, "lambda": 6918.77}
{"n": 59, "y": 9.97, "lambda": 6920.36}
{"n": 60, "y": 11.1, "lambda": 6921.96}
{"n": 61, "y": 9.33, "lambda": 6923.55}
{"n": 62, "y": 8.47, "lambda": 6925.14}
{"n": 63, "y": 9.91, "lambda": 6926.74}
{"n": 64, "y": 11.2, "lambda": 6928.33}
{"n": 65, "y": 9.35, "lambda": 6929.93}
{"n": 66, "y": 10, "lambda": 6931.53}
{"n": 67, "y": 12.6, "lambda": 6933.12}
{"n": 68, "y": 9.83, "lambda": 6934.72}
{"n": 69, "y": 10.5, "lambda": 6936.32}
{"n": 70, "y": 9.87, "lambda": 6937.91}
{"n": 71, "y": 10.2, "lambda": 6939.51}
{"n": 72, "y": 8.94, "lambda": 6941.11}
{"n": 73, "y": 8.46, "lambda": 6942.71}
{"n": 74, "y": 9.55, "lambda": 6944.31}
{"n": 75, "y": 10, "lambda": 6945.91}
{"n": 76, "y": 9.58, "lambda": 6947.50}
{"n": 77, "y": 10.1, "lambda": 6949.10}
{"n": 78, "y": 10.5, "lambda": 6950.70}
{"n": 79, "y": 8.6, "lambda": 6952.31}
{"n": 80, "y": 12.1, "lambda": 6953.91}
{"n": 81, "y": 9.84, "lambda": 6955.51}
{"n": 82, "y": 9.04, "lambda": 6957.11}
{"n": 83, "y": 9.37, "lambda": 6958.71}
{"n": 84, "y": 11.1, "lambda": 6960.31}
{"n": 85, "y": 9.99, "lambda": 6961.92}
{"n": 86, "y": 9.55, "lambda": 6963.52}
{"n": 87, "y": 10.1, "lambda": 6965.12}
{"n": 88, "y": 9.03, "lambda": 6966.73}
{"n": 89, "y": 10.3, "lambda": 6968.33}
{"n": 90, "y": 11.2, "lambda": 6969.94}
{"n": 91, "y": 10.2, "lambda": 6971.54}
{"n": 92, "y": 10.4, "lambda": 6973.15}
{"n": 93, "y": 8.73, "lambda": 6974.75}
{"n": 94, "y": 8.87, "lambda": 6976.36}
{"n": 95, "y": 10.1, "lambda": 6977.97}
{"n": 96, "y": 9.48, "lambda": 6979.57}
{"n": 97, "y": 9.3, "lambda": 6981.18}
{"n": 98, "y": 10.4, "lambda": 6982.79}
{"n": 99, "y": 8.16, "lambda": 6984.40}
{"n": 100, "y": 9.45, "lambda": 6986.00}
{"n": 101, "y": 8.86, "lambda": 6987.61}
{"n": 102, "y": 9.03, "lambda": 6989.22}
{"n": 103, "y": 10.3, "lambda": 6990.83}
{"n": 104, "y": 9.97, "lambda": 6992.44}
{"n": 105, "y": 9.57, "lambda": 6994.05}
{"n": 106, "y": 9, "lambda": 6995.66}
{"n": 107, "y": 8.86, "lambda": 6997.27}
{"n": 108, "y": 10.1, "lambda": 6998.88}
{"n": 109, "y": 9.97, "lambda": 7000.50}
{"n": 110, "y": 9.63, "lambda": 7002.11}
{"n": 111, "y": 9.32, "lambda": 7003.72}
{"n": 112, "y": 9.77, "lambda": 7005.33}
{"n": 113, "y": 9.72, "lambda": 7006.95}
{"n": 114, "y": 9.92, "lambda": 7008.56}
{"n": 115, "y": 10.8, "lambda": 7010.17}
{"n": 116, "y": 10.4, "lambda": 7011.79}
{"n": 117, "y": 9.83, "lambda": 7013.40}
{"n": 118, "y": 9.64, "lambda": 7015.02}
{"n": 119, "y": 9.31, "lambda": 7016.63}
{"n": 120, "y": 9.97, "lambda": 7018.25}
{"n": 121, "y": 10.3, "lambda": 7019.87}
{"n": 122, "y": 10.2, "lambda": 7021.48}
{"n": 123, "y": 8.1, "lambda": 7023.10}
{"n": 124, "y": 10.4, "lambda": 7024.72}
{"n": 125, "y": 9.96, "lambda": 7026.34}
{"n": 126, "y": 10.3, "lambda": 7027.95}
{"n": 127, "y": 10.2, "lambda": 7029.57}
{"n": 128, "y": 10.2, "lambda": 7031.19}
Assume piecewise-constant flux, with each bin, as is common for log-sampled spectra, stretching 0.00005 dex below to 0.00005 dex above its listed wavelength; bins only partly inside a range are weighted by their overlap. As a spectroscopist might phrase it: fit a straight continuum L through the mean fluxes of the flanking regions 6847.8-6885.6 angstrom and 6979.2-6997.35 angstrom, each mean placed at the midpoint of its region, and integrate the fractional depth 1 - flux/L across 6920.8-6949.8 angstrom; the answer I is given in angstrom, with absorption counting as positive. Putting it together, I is -1.6 angstrom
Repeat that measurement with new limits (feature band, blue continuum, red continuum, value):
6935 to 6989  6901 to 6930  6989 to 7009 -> -0.6 angstrom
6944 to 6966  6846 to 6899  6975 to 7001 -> -1.2 angstrom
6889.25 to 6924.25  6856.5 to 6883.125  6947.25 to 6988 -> 0.1 angstrom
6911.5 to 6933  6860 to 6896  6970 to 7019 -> -0.8 angstrom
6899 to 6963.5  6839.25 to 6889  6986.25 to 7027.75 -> -1.6 angstrom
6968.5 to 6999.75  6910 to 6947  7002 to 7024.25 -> 0.8 angstrom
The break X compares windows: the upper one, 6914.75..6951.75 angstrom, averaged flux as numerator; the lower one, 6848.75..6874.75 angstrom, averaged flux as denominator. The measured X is 1.1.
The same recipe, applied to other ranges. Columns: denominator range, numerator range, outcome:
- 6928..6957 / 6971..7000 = 0.95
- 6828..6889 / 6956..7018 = 1.02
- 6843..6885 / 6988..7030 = 1.04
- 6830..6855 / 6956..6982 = 1.04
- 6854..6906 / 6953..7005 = 1.03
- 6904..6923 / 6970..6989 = 0.97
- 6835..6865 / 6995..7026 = 1.05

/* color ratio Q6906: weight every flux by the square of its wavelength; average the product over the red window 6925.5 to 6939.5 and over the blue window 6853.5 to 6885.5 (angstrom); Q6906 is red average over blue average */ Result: 1.10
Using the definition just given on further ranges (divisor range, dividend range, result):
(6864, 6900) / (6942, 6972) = 1.04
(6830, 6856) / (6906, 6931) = 1.07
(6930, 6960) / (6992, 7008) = 0.98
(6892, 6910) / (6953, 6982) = 1.08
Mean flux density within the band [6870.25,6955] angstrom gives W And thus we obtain 9.77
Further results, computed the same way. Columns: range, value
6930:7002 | 9.79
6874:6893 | 9.67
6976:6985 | 9.43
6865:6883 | 9.73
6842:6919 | 9.5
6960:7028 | 9.74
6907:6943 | 9.94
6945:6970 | 9.99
